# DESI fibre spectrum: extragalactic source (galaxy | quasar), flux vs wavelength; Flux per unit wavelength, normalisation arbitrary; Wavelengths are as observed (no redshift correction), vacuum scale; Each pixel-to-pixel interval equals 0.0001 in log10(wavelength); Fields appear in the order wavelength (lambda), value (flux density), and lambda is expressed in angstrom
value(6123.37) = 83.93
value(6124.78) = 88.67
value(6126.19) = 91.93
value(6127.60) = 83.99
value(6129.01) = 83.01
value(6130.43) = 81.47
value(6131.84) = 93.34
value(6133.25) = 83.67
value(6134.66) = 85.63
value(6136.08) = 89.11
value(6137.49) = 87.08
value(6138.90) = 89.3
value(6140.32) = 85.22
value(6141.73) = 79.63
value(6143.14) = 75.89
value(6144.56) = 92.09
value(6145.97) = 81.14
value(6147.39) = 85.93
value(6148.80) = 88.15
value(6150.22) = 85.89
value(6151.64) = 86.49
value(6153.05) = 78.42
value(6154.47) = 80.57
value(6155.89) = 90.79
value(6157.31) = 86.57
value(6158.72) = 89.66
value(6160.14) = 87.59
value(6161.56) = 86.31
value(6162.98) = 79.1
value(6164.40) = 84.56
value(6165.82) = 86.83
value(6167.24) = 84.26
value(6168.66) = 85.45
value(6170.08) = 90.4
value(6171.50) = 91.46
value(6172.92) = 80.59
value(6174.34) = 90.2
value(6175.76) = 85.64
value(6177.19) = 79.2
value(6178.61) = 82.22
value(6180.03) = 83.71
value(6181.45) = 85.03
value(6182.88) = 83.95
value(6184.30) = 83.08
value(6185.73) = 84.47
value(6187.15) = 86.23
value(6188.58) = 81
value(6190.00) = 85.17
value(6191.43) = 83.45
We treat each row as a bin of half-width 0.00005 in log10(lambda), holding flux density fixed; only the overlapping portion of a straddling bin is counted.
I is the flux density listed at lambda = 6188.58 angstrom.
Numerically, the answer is 81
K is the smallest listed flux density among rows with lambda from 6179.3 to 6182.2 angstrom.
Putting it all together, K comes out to 83.71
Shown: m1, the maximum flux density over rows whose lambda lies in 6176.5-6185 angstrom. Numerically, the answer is 85.03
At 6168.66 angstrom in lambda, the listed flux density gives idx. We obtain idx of 85.45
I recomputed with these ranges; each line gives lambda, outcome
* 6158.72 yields 89.66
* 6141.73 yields 79.63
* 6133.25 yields 83.67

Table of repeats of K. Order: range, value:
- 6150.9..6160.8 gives 78.42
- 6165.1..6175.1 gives 80.59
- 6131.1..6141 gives 83.67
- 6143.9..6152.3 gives 81.14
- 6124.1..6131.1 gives 81.47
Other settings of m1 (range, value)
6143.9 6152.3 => 92.09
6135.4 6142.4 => 89.3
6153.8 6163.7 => 90.79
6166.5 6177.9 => 91.46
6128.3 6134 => 93.34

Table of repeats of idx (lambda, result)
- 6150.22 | 85.89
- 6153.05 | 78.42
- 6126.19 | 91.93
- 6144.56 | 92.09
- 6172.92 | 80.59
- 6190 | 85.17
